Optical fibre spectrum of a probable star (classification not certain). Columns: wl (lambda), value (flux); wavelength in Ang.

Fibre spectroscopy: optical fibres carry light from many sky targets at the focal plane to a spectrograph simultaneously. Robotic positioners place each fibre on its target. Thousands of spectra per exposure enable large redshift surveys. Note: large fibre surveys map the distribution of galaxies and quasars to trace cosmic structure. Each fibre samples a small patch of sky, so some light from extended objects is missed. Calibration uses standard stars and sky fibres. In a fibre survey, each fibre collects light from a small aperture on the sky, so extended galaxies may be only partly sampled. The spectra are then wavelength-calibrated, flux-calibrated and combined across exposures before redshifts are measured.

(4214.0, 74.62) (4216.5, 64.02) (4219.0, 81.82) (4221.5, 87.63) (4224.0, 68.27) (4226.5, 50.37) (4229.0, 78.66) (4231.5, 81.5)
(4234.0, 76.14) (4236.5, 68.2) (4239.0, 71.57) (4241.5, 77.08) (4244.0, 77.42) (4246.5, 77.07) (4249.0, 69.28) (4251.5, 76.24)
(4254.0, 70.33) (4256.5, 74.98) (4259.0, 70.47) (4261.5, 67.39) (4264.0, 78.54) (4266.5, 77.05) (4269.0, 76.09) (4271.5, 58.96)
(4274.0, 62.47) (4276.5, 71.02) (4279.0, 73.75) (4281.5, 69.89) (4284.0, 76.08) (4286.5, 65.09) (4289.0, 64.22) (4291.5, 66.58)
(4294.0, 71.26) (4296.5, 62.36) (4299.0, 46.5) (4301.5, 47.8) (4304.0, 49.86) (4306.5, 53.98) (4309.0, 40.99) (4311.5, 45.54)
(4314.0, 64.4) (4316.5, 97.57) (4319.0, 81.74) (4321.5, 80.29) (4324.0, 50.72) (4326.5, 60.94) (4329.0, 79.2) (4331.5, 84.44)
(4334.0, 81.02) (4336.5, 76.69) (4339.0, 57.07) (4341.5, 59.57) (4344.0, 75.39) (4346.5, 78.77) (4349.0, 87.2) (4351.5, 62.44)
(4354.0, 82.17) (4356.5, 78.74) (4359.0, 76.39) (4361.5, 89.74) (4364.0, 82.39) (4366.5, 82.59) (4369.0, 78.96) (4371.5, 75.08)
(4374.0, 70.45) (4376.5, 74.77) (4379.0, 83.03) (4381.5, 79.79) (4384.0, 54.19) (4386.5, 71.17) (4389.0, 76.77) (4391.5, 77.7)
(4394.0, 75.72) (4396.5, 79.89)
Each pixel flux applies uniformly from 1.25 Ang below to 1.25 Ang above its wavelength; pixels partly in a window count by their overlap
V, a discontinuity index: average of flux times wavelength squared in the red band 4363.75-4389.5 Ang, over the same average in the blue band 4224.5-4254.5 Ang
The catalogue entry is 1.1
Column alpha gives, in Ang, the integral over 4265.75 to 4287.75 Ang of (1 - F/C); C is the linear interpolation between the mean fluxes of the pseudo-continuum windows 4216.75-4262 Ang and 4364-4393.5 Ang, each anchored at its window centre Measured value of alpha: 1.2 Ang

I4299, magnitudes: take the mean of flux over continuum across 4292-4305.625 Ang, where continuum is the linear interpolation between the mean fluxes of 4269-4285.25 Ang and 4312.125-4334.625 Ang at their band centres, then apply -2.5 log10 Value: 0.27 mag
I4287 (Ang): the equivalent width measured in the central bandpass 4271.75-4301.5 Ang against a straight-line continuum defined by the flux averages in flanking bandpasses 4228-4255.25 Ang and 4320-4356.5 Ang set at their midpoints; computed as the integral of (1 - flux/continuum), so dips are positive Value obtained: 3.5 Ang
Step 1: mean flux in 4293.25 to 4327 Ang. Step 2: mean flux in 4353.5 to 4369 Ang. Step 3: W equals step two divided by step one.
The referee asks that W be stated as 1.3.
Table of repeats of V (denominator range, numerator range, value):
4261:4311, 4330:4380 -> 1.25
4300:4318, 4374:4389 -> 1.31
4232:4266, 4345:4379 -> 1.12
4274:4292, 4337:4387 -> 1.13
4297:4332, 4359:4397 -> 1.26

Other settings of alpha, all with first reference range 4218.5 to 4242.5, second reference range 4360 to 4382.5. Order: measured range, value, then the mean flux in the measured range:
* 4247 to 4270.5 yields 0.5 Ang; 73.3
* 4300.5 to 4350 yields 6.4 Ang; 67.7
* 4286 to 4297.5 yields 1.6 Ang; 66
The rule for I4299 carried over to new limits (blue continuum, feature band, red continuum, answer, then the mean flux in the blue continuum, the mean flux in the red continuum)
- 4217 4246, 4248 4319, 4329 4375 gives 0.138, 74.2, 76.7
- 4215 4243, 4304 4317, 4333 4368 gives 0.297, 73.3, 76.4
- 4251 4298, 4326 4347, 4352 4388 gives 0.024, 69.9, 76.8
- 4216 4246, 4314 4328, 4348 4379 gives 0.051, 73.9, 78.5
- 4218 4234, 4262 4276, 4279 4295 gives 0.006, 74.7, 69.2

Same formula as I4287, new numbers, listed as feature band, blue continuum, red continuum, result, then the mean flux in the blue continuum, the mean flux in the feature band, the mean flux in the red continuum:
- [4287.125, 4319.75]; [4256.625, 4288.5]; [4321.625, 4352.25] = 4.74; 70.6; 60.7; 71.6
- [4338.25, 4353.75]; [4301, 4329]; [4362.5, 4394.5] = -0.52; 62.4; 71.3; 75.7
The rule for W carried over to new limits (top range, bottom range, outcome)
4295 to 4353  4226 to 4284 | 0.92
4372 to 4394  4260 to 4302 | 1.10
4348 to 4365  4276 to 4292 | 1.15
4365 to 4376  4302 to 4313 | 1.60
